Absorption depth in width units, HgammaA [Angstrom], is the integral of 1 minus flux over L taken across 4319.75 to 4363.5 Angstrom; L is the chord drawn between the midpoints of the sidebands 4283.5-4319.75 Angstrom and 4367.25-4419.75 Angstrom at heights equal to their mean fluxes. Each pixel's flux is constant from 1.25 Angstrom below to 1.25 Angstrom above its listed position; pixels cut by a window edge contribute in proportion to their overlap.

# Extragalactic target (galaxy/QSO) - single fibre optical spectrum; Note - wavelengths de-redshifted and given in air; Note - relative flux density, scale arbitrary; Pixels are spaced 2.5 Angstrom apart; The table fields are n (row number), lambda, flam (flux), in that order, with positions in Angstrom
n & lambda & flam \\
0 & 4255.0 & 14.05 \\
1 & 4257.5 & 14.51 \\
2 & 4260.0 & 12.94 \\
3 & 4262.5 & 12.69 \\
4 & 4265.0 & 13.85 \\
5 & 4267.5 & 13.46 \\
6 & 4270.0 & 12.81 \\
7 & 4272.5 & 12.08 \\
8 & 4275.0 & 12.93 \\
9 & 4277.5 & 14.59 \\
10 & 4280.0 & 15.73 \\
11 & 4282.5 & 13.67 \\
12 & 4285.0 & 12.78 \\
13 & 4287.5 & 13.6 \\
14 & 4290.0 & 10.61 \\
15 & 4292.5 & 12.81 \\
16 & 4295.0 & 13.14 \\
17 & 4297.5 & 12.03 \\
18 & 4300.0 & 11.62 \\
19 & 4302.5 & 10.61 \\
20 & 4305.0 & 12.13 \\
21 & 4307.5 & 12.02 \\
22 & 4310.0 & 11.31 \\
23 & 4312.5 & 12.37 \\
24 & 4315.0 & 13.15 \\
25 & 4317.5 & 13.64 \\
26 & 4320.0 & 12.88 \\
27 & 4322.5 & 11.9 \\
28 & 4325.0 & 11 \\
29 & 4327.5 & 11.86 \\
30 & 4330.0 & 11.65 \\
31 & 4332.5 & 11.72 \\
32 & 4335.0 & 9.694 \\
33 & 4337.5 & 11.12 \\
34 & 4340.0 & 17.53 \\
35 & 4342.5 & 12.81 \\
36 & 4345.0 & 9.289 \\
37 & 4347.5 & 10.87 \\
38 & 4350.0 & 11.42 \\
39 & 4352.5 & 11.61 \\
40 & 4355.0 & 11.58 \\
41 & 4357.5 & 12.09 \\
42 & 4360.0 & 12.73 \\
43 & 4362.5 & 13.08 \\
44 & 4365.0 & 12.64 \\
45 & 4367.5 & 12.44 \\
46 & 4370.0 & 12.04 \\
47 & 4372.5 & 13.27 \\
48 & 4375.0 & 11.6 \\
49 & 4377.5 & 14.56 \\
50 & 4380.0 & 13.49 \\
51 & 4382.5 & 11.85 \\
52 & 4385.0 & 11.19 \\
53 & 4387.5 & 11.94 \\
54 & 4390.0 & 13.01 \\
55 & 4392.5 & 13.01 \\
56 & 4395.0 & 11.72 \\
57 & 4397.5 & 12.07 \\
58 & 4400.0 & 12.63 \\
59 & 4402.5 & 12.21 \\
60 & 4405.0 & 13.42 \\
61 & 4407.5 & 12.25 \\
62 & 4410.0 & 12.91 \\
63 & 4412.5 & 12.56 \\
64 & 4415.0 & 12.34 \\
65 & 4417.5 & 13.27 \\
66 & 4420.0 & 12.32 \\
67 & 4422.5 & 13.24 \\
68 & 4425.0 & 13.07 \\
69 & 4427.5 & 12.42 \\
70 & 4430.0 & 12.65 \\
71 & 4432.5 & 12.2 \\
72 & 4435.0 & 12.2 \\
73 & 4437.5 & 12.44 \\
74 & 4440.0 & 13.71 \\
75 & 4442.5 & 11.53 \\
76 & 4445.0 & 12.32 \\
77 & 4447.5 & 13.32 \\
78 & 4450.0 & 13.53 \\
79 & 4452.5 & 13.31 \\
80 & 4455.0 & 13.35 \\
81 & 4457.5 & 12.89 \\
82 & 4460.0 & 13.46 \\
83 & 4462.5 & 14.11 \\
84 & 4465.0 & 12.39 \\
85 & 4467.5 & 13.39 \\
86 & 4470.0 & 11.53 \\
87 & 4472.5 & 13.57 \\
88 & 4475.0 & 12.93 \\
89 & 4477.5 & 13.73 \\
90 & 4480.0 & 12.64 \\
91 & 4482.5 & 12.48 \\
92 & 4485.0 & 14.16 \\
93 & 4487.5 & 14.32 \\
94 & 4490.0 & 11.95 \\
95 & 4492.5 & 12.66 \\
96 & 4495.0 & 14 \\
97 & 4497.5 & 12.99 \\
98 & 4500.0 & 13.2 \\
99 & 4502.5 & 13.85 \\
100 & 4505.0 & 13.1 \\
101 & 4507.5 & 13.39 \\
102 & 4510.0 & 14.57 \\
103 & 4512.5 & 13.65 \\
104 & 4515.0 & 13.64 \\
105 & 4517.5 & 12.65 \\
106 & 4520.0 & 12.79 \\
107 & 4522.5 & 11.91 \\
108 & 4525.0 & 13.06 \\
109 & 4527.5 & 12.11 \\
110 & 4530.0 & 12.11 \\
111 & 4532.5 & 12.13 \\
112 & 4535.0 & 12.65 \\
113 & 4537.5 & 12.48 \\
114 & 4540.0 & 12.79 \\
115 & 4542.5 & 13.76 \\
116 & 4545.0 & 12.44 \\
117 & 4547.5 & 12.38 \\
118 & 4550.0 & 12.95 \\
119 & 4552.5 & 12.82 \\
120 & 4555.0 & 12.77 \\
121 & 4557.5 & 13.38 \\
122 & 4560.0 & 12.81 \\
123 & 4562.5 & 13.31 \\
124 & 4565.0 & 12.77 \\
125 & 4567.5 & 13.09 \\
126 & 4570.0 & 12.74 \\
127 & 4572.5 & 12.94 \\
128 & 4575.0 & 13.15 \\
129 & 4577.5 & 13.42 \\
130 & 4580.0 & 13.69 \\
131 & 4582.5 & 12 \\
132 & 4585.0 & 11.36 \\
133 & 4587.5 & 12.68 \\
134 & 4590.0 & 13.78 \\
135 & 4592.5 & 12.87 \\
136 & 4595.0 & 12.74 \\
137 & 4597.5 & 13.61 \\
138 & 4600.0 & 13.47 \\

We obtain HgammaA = 1.78 Angstrom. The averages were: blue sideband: 12.3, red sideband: 12.6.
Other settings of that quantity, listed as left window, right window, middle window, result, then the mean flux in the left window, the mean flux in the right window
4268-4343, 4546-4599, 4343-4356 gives 1.6 Angstrom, 12.5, 12.9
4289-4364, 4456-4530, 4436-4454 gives -0.1 Angstrom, 12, 13.1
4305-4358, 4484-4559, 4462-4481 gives -0.4 Angstrom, 12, 13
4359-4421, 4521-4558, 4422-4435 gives 0.0 Angstrom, 12.6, 12.6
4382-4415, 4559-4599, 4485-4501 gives -0.7 Angstrom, 12.4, 12.9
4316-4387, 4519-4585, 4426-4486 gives -2.1 Angstrom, 12.2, 12.8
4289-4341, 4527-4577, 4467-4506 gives -1.7 Angstrom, 12.1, 12.8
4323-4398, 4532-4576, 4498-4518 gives -1.3 Angstrom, 12.2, 12.9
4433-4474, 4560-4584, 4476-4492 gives -0.3 Angstrom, 12.9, 13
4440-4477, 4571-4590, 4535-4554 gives 0.1 Angstrom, 13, 12.8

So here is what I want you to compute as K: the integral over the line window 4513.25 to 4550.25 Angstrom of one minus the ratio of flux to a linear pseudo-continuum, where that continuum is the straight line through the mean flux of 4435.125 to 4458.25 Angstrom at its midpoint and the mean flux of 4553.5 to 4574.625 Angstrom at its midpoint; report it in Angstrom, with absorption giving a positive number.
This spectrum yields 0.85 Angstrom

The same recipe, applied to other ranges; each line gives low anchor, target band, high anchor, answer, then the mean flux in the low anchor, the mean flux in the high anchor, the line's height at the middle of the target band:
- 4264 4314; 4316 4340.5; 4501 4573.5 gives 1.1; 12.7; 12.9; 12.7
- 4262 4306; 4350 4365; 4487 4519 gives 1.0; 12.8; 13.4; 13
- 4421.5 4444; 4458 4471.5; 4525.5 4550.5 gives -0.4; 12.6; 12.6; 12.6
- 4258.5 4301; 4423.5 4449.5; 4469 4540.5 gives 0.8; 13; 13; 13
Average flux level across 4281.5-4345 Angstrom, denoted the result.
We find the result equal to 12.2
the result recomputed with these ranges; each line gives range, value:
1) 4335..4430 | 12.4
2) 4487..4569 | 13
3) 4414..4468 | 12.9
